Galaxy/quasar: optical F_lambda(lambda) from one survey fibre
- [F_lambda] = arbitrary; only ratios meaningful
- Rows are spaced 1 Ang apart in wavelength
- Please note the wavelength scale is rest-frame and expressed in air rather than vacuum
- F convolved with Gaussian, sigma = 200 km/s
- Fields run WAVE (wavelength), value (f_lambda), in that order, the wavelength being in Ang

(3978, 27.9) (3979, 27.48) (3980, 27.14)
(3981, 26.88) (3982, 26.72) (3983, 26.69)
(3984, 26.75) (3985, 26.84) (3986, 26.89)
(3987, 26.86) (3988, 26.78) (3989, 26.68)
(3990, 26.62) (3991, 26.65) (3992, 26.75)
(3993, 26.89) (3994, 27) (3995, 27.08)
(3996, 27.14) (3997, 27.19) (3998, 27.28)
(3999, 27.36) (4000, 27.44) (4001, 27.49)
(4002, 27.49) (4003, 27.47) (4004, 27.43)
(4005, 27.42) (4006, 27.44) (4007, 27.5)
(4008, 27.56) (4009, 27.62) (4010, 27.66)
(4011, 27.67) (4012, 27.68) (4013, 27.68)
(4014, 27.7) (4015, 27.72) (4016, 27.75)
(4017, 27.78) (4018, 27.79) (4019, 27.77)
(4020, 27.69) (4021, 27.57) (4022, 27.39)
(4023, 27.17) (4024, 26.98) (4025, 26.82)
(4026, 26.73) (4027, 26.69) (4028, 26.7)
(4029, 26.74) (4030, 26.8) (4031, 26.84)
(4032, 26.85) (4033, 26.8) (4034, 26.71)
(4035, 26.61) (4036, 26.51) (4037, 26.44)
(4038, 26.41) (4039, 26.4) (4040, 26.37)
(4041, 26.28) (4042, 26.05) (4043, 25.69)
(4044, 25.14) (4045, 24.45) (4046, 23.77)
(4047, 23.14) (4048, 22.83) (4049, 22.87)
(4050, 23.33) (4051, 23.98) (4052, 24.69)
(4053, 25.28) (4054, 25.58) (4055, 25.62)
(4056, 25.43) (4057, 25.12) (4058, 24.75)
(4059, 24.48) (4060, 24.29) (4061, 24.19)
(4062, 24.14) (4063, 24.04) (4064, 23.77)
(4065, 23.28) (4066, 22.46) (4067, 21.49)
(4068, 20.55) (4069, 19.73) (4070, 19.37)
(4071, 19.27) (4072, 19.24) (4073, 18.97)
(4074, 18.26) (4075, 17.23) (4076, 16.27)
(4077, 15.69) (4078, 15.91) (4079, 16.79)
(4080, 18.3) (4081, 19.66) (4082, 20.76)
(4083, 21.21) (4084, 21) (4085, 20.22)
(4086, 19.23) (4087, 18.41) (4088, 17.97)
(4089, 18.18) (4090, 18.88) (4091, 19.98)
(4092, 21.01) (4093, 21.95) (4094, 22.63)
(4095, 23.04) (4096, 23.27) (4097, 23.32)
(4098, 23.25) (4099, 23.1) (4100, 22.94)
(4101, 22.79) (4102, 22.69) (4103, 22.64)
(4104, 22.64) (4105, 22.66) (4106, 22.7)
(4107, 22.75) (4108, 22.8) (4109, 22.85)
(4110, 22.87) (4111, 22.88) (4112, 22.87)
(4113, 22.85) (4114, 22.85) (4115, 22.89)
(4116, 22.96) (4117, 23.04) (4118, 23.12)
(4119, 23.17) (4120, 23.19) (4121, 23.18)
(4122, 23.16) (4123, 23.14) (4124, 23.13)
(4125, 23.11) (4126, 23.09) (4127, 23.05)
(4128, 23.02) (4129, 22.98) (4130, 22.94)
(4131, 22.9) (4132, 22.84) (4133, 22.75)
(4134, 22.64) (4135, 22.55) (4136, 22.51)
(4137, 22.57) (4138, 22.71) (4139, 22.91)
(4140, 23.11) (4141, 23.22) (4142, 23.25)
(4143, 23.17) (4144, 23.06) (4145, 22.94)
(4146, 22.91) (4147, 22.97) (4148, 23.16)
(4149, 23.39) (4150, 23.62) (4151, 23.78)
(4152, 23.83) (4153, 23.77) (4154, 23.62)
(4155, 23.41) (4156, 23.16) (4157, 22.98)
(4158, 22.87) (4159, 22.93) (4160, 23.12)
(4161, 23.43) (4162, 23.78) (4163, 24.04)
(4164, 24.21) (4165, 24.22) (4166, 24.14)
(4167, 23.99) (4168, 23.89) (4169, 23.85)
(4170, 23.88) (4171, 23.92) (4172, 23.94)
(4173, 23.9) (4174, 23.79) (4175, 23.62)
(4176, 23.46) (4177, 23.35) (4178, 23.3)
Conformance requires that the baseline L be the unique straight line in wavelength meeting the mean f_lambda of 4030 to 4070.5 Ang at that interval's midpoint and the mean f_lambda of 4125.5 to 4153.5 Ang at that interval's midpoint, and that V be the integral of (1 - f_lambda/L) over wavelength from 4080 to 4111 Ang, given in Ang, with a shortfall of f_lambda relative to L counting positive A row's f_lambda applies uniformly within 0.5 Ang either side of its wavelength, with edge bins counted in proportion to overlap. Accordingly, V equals 2.9 Ang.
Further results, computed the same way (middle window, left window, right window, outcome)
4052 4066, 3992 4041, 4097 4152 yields 0.5 Ang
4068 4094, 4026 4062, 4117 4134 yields 5.7 Ang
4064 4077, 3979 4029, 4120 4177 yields 2.9 Ang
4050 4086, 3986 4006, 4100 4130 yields 4.6 Ang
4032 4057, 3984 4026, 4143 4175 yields 1.0 Ang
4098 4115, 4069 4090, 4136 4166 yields -2.0 Ang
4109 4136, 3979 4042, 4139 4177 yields 1.6 Ang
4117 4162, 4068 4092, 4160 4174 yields -1.7 Ang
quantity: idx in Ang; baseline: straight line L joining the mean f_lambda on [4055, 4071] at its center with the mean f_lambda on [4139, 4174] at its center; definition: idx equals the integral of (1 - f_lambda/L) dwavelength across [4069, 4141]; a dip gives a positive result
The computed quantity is 5.34 Ang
